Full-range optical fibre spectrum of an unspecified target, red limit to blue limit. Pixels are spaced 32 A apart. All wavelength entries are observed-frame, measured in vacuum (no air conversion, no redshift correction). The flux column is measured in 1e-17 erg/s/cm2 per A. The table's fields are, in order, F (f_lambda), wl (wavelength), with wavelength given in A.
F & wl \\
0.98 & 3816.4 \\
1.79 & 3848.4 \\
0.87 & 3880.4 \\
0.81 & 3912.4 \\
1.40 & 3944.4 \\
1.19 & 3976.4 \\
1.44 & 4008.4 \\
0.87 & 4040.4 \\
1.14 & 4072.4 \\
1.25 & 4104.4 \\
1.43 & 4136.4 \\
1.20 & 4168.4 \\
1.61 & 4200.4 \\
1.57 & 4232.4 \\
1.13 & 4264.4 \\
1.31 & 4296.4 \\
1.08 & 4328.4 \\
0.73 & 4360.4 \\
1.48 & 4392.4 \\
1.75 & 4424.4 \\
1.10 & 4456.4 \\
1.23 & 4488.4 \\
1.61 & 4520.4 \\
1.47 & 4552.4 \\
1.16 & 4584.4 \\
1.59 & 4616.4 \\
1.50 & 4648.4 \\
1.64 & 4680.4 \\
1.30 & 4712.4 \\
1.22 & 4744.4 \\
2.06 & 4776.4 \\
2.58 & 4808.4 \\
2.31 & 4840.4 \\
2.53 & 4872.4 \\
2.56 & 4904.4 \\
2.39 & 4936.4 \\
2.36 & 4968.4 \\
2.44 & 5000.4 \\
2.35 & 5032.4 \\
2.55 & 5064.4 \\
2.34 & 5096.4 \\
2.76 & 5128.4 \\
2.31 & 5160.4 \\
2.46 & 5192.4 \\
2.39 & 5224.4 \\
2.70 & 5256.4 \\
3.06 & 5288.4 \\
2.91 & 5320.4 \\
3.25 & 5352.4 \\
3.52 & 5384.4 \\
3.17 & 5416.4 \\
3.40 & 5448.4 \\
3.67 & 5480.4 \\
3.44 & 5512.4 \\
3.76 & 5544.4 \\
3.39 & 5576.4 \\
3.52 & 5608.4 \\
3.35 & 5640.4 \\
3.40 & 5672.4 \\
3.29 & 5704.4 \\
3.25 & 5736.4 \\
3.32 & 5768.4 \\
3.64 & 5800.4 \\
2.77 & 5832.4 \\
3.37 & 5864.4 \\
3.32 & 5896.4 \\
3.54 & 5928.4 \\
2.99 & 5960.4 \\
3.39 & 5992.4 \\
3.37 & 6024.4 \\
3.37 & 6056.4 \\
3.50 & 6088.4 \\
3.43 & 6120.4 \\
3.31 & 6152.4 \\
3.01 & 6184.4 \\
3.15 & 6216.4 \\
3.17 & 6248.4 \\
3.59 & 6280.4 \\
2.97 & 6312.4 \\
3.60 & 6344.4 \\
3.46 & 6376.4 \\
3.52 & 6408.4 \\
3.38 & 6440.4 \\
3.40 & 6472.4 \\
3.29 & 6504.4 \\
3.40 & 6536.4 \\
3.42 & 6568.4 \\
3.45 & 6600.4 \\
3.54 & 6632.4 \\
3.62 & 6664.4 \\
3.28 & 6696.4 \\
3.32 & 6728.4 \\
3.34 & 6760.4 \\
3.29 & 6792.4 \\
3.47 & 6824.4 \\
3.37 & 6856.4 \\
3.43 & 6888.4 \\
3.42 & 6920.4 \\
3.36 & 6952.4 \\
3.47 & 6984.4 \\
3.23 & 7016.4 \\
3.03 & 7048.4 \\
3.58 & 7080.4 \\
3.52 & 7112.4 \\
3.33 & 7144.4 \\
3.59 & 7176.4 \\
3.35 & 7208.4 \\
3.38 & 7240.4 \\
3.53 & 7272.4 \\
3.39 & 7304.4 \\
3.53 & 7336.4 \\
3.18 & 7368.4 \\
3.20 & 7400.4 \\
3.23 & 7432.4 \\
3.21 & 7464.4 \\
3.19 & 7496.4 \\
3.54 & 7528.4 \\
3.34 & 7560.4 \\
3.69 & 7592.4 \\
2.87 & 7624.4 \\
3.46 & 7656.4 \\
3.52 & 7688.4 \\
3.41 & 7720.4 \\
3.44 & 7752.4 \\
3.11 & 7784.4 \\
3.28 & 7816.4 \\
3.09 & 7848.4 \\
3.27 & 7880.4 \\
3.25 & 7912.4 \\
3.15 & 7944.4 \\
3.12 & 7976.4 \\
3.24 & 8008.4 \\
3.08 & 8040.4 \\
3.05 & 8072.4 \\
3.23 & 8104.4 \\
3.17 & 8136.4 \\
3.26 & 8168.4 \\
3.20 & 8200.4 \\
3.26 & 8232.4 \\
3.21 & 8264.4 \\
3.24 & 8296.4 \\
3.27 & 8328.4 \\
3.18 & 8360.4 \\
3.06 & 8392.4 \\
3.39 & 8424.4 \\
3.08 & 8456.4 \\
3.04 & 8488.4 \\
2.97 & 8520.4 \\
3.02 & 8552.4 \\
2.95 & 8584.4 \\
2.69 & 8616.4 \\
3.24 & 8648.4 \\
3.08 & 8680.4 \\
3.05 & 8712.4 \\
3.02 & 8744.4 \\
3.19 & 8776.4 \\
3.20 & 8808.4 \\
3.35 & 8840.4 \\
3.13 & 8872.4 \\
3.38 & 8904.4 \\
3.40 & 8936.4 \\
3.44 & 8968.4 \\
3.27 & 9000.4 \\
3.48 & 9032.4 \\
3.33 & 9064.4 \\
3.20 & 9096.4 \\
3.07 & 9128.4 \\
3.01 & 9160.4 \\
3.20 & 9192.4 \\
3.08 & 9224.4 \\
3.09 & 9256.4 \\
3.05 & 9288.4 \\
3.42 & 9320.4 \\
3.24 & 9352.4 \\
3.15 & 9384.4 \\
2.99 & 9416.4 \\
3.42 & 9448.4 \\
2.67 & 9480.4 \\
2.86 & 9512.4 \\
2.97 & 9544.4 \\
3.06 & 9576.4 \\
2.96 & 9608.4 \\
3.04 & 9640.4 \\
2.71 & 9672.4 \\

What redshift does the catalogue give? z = 0.197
